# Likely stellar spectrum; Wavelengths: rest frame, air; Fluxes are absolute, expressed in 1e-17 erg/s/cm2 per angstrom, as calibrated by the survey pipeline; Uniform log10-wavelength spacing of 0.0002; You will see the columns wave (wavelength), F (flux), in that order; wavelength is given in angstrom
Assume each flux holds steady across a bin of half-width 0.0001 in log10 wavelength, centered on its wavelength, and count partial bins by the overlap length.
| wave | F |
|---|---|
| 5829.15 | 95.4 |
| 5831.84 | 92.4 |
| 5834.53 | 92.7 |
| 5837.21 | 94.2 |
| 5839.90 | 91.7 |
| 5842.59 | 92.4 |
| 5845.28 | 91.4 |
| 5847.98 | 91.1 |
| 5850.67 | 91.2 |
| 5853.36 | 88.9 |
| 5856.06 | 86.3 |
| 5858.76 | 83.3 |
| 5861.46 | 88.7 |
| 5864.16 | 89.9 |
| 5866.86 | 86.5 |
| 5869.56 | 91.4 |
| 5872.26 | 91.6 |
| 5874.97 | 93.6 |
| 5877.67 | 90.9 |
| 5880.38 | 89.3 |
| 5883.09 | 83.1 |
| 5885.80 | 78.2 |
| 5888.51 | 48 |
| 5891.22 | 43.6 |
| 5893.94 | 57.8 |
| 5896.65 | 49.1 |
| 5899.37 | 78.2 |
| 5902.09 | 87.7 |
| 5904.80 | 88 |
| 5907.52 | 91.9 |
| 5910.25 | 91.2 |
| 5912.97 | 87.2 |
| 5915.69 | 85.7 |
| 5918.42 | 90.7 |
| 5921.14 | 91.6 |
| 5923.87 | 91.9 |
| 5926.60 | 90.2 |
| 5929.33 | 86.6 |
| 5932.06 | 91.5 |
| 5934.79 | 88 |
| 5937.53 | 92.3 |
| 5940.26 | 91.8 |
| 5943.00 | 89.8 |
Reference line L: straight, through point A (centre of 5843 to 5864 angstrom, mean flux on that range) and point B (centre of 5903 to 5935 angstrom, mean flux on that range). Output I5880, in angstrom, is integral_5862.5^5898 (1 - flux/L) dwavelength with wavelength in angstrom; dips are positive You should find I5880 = 5.1 angstrom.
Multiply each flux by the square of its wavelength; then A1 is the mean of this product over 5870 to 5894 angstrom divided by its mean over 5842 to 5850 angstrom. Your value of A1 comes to 0.8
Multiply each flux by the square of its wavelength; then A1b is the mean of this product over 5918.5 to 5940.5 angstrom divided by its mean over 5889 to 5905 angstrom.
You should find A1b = 1.41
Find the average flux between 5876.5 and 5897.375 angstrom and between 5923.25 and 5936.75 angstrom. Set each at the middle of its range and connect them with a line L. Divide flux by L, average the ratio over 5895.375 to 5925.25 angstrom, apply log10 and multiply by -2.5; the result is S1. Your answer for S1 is -0.07 mag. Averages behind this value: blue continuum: 67.8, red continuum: 89.6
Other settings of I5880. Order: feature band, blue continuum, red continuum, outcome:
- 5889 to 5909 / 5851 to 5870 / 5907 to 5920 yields 4.2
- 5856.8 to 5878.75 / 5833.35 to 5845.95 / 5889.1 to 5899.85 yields -5.0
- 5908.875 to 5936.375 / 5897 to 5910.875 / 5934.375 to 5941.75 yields -0.5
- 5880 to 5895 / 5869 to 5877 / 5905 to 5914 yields 4.3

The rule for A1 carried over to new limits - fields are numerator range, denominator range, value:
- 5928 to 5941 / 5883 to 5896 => 1.54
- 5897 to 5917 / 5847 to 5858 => 0.98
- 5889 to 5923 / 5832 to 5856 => 0.87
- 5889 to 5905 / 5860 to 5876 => 0.73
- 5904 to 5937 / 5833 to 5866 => 1.02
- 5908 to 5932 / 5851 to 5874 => 1.03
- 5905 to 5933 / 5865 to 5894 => 1.16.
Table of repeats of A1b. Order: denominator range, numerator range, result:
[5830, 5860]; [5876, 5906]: 0.81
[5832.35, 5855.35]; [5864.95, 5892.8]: 0.88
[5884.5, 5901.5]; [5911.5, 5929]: 1.49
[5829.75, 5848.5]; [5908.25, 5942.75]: 1.00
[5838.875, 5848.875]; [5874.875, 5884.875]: 0.97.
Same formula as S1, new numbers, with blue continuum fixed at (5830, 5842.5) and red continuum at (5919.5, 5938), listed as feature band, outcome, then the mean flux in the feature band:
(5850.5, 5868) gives 0.055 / 87.6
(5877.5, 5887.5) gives 0.101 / 83.4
